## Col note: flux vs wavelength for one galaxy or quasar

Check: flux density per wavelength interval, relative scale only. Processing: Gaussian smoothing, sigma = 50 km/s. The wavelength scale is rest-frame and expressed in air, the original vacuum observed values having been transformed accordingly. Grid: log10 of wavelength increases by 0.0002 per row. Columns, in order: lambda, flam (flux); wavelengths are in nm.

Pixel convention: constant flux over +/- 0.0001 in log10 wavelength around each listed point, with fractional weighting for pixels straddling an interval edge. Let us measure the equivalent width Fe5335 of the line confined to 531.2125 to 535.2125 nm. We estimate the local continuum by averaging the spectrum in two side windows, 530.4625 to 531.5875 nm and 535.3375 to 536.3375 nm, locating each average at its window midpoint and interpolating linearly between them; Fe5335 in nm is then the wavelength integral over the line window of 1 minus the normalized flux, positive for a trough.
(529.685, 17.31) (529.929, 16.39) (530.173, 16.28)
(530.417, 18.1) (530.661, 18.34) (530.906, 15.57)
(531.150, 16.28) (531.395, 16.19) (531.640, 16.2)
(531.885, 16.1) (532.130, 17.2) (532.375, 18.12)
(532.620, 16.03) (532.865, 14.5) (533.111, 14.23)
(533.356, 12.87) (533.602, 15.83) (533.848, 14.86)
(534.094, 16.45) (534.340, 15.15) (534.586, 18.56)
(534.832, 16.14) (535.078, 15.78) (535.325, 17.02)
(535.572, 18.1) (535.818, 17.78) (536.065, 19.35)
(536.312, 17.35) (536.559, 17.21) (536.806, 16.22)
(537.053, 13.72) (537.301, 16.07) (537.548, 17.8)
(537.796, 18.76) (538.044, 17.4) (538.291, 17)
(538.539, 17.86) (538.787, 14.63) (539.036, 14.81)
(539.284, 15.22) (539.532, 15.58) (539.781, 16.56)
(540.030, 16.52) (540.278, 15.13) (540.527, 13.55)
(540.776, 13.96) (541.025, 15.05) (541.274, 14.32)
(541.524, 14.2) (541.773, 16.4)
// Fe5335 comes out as 0.326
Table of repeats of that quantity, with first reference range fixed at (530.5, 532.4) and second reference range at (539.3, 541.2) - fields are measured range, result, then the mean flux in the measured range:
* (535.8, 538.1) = -0.202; 17.1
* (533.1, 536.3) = -0.060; 16.4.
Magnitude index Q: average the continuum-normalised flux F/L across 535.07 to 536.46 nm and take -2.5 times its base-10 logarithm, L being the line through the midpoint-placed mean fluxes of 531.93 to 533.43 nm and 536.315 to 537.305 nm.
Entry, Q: -0.12 mag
